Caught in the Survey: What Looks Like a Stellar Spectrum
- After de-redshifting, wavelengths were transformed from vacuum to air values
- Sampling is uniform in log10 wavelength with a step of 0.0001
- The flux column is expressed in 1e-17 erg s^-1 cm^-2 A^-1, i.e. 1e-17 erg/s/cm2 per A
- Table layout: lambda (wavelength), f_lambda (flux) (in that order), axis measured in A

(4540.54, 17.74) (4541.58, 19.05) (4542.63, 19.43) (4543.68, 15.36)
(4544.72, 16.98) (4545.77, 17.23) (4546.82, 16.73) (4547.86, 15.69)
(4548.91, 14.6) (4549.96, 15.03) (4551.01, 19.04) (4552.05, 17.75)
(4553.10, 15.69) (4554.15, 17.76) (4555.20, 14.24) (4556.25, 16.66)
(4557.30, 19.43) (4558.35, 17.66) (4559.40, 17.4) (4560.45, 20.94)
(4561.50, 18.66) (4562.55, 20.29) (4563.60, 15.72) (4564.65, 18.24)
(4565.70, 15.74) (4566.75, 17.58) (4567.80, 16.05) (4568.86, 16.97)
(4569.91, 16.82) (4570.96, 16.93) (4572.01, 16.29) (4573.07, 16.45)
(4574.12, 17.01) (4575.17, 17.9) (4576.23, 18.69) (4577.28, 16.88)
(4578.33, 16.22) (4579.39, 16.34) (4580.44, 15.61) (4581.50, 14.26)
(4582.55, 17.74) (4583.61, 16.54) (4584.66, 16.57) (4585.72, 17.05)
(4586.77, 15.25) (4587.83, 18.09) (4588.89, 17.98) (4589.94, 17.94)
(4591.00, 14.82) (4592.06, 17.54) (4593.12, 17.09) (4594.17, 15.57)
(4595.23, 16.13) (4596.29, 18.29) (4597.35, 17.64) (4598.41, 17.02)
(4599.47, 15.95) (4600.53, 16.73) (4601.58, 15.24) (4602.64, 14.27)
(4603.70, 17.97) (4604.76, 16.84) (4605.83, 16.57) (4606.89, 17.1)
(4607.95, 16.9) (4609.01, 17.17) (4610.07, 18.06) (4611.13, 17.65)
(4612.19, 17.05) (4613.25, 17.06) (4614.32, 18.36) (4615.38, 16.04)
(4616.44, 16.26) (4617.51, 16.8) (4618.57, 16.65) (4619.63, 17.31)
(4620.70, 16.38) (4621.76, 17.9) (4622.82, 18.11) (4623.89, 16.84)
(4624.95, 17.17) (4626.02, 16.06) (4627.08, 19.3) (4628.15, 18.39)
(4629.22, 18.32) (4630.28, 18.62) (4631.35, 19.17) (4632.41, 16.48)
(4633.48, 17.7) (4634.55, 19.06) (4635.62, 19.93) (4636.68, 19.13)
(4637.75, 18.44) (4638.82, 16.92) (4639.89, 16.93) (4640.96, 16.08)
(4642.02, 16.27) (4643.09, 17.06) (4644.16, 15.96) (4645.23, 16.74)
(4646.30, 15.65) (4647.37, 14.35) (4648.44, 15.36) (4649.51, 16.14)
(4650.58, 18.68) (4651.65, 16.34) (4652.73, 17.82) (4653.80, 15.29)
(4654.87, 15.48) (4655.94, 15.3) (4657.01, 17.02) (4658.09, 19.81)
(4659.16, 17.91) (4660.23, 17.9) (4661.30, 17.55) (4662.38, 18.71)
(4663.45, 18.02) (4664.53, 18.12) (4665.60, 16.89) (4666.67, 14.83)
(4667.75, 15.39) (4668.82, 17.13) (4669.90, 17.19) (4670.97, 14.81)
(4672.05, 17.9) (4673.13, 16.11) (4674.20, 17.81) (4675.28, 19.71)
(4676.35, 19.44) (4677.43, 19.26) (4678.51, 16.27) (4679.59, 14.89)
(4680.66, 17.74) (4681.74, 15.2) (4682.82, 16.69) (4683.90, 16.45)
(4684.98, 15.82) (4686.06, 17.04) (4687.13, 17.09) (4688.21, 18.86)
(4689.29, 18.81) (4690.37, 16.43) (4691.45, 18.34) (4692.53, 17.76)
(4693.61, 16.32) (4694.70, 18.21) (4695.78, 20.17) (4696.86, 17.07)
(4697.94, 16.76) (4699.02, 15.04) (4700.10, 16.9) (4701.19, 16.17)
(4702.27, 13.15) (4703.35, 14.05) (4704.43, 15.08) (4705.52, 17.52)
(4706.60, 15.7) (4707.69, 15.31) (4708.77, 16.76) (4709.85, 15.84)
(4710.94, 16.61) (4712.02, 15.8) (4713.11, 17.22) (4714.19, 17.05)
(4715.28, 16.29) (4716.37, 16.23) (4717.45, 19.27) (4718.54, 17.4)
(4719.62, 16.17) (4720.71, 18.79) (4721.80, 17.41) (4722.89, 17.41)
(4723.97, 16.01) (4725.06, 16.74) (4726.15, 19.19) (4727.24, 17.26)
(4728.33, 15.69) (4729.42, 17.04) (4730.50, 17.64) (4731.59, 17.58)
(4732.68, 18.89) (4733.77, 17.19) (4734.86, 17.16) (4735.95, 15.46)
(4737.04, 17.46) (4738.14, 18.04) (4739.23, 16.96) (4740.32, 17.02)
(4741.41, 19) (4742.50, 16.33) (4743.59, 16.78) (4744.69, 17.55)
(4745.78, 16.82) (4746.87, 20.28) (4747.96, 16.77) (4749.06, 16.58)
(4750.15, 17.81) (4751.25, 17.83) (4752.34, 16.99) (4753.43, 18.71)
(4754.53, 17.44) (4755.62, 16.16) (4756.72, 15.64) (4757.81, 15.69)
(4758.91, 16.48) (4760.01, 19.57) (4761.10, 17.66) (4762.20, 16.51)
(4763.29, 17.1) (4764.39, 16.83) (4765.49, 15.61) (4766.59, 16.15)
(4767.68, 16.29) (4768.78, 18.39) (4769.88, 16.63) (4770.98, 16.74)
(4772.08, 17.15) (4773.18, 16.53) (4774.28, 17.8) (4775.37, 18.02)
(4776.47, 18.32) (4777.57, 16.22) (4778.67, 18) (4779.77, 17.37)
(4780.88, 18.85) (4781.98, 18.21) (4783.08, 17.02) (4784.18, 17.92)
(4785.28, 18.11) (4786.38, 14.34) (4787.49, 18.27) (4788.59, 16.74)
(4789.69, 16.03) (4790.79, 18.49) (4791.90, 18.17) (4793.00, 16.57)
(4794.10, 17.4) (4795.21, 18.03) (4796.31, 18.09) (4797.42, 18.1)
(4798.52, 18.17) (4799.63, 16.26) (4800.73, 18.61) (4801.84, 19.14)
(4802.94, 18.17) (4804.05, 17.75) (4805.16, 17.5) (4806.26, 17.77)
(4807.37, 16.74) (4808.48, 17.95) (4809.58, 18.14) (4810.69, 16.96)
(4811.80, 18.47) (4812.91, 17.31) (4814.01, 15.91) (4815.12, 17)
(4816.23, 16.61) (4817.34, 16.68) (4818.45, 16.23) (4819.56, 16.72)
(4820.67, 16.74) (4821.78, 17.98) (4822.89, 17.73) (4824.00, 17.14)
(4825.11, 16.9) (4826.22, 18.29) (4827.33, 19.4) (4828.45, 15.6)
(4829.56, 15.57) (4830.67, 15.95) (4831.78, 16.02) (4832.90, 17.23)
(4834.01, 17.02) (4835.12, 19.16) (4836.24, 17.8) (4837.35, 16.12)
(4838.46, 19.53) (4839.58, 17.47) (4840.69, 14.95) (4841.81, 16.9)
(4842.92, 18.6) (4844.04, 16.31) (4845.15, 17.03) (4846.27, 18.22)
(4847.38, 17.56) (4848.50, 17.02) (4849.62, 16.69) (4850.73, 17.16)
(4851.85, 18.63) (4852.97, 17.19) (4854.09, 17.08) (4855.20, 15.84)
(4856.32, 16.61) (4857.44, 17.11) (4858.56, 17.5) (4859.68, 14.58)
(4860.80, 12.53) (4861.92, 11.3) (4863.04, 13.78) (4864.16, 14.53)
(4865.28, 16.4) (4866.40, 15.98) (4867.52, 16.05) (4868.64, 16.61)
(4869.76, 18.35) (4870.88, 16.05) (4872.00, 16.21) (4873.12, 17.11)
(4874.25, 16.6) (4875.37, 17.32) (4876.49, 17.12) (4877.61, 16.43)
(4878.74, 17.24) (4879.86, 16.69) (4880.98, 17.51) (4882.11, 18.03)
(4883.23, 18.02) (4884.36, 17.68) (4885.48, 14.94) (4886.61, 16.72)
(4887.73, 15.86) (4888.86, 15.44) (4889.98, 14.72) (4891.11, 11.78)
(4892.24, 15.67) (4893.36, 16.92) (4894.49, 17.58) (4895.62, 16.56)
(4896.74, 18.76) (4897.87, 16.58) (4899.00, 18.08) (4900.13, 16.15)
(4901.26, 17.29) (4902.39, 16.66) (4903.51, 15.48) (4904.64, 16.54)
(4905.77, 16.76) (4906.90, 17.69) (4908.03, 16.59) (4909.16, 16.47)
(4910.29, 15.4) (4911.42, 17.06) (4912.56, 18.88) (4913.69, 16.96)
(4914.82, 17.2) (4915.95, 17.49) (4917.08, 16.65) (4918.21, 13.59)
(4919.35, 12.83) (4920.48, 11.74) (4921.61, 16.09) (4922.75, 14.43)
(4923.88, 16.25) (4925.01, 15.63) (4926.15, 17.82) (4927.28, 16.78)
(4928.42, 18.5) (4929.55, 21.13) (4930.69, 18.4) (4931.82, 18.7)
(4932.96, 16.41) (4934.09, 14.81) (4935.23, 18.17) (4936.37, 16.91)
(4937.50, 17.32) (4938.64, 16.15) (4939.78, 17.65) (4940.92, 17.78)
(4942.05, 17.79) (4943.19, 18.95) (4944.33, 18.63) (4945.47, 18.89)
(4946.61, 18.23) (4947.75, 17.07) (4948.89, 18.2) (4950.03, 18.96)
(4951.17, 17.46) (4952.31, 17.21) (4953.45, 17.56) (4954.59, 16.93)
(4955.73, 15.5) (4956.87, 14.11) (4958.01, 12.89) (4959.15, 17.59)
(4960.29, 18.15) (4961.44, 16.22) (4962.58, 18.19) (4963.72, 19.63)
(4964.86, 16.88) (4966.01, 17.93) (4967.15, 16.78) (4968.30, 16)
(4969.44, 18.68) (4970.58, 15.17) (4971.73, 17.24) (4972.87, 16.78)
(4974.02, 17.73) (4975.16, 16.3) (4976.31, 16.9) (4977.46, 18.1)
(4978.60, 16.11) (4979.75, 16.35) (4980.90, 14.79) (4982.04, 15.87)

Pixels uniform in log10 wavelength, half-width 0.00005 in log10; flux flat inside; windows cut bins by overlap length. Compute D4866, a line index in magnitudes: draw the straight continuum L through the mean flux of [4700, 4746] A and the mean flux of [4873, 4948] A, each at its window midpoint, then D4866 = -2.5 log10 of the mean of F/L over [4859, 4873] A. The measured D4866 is 0.10 mag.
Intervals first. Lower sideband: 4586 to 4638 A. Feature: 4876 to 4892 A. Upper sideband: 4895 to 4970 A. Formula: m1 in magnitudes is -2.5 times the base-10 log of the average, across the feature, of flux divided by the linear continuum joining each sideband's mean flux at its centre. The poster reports 0.05 mag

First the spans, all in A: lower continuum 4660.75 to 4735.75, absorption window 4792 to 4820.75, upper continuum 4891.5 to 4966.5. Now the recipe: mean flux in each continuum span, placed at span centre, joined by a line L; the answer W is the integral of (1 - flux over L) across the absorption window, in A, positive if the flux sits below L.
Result -0.8 A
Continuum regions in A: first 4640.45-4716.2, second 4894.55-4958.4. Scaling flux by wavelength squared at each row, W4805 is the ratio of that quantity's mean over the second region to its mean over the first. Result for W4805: 1.12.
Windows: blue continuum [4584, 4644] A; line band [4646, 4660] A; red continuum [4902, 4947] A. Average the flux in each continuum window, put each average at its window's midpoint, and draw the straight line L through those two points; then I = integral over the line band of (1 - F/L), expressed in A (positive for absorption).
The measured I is 0.5 A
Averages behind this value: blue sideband 17.2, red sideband 16.9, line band 16.6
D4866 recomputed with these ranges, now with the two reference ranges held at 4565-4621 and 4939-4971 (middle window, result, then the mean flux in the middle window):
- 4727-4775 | -0.01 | 17.2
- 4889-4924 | 0.07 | 16.1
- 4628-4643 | -0.07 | 17.9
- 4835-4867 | 0.04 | 16.5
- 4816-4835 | 0.01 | 17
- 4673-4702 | -0.02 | 17.3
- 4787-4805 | -0.04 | 17.7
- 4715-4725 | -0.02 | 17.2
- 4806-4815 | -0.02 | 17.4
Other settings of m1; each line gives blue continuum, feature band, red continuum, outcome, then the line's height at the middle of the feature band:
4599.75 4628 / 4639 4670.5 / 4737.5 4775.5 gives 0.02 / 17.1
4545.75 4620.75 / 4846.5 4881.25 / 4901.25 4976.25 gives 0.04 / 16.9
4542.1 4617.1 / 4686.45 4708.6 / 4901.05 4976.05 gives 0.01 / 16.9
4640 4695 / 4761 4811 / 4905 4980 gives -0.03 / 17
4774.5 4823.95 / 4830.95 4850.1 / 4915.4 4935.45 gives -0.01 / 17.1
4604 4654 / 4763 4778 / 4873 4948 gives 0.00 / 17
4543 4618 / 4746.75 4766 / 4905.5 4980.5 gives -0.01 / 16.9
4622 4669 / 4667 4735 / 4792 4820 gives 0.02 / 17.3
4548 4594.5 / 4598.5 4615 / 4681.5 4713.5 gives 0.00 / 16.9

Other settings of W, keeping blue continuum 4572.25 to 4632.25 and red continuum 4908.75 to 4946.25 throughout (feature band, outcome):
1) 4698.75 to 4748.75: 0.3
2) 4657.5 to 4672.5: -0.3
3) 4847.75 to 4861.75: 0.5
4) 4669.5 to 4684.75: -0.1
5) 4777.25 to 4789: -0.3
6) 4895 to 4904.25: 0.0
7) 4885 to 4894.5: 0.9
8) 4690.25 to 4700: -0.2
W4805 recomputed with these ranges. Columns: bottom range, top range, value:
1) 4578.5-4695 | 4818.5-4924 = 1.07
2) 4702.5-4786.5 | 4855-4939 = 1.02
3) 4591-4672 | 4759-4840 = 1.09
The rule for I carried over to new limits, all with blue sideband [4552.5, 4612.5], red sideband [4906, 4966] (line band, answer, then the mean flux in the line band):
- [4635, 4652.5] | 0.1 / 16.9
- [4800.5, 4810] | -0.5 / 18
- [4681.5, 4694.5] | -0.1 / 17.1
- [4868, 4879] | 0.1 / 16.9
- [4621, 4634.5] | -0.7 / 17.9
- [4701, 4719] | 0.8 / 16.2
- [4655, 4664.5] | -0.4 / 17.7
